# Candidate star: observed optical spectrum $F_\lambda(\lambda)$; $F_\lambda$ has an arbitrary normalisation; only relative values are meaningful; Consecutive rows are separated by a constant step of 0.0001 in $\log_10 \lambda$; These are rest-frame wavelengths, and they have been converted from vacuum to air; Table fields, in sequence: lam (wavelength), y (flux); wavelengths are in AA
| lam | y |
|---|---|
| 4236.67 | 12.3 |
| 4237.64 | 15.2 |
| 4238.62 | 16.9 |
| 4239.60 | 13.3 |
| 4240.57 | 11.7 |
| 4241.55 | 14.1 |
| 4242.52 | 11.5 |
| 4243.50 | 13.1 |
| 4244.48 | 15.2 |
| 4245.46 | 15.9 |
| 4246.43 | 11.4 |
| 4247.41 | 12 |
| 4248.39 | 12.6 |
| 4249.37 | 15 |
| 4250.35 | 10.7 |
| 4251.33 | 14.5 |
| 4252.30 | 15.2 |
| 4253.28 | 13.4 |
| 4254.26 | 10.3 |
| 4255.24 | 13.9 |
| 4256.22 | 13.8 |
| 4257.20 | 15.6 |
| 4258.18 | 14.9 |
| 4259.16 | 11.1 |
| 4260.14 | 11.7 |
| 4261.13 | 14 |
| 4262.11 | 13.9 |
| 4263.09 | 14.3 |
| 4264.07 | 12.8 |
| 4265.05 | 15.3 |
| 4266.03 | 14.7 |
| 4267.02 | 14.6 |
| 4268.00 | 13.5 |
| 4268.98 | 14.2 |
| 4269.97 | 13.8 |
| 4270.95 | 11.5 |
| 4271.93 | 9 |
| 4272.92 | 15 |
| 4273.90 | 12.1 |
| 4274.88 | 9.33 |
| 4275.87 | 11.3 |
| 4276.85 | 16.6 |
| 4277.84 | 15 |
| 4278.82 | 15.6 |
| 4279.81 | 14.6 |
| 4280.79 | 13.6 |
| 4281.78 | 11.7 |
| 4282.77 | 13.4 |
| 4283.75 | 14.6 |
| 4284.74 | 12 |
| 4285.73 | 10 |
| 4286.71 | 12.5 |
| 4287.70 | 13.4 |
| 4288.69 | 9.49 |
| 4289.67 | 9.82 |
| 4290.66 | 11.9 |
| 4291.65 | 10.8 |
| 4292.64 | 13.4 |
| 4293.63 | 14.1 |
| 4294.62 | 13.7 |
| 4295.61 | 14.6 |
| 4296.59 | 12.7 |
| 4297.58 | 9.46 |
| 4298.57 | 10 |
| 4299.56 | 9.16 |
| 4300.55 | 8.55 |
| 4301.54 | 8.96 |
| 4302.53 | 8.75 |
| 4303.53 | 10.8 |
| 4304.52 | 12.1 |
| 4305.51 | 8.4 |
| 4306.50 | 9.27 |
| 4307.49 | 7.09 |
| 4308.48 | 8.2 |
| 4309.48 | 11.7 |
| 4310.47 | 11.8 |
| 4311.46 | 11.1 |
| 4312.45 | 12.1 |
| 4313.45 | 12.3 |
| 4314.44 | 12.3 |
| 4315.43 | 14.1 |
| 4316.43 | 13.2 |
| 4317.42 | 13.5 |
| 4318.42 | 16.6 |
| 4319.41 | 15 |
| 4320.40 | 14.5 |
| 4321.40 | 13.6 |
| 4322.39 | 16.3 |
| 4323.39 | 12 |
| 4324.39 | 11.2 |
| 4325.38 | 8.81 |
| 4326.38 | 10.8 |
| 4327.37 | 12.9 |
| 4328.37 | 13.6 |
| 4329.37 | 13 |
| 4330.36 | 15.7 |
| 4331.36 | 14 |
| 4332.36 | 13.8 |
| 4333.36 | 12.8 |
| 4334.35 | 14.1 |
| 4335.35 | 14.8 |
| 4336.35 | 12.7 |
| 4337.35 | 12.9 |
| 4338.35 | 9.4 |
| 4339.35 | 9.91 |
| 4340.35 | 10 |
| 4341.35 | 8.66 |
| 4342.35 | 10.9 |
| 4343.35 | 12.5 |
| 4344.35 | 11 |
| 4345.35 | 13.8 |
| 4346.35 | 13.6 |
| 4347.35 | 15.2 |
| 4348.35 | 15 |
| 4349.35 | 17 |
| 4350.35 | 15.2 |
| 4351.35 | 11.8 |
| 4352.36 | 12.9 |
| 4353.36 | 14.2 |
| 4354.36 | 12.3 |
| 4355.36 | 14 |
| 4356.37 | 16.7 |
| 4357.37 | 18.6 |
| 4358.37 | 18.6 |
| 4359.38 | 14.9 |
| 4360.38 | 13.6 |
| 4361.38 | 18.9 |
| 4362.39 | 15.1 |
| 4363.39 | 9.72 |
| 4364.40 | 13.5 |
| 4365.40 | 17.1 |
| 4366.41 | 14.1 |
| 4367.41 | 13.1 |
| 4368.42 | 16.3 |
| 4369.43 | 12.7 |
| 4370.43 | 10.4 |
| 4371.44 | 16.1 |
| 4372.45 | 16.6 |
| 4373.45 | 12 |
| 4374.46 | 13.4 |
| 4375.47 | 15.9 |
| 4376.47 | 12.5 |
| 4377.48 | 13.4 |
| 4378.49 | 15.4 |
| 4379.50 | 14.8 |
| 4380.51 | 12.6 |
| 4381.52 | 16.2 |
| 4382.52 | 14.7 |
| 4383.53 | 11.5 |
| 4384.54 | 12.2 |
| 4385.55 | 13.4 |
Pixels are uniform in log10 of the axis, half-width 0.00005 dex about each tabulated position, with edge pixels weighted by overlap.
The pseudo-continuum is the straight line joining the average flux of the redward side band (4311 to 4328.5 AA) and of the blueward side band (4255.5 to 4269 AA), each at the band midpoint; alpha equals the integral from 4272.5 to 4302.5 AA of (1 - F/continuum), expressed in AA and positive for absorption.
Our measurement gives 2.9 AA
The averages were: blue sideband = 13.9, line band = 12.2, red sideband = 13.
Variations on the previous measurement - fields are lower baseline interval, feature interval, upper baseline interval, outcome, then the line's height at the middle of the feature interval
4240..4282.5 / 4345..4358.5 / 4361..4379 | -0.7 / 14.1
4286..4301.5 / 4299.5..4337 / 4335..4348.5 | -1.1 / 11.8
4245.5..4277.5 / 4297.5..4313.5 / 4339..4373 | 4.3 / 13.6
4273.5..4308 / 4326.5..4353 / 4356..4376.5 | 1.5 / 13.7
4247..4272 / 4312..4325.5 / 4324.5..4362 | 0.1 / 13.4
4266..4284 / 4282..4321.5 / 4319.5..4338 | 4.6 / 13.3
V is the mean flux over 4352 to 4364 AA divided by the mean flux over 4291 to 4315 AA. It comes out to 1.37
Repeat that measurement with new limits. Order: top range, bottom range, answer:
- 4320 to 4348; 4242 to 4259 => 0.94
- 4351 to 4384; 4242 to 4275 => 1.08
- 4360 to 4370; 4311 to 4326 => 1.10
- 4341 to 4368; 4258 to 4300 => 1.11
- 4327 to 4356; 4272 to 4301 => 1.06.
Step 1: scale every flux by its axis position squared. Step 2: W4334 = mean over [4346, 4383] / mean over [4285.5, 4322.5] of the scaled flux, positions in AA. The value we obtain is 1.3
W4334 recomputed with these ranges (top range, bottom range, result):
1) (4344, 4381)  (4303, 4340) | 1.19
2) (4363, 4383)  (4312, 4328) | 1.10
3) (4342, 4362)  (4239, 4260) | 1.15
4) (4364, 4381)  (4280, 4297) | 1.17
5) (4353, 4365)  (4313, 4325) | 1.12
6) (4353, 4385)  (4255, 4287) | 1.13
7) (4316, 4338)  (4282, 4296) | 1.10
